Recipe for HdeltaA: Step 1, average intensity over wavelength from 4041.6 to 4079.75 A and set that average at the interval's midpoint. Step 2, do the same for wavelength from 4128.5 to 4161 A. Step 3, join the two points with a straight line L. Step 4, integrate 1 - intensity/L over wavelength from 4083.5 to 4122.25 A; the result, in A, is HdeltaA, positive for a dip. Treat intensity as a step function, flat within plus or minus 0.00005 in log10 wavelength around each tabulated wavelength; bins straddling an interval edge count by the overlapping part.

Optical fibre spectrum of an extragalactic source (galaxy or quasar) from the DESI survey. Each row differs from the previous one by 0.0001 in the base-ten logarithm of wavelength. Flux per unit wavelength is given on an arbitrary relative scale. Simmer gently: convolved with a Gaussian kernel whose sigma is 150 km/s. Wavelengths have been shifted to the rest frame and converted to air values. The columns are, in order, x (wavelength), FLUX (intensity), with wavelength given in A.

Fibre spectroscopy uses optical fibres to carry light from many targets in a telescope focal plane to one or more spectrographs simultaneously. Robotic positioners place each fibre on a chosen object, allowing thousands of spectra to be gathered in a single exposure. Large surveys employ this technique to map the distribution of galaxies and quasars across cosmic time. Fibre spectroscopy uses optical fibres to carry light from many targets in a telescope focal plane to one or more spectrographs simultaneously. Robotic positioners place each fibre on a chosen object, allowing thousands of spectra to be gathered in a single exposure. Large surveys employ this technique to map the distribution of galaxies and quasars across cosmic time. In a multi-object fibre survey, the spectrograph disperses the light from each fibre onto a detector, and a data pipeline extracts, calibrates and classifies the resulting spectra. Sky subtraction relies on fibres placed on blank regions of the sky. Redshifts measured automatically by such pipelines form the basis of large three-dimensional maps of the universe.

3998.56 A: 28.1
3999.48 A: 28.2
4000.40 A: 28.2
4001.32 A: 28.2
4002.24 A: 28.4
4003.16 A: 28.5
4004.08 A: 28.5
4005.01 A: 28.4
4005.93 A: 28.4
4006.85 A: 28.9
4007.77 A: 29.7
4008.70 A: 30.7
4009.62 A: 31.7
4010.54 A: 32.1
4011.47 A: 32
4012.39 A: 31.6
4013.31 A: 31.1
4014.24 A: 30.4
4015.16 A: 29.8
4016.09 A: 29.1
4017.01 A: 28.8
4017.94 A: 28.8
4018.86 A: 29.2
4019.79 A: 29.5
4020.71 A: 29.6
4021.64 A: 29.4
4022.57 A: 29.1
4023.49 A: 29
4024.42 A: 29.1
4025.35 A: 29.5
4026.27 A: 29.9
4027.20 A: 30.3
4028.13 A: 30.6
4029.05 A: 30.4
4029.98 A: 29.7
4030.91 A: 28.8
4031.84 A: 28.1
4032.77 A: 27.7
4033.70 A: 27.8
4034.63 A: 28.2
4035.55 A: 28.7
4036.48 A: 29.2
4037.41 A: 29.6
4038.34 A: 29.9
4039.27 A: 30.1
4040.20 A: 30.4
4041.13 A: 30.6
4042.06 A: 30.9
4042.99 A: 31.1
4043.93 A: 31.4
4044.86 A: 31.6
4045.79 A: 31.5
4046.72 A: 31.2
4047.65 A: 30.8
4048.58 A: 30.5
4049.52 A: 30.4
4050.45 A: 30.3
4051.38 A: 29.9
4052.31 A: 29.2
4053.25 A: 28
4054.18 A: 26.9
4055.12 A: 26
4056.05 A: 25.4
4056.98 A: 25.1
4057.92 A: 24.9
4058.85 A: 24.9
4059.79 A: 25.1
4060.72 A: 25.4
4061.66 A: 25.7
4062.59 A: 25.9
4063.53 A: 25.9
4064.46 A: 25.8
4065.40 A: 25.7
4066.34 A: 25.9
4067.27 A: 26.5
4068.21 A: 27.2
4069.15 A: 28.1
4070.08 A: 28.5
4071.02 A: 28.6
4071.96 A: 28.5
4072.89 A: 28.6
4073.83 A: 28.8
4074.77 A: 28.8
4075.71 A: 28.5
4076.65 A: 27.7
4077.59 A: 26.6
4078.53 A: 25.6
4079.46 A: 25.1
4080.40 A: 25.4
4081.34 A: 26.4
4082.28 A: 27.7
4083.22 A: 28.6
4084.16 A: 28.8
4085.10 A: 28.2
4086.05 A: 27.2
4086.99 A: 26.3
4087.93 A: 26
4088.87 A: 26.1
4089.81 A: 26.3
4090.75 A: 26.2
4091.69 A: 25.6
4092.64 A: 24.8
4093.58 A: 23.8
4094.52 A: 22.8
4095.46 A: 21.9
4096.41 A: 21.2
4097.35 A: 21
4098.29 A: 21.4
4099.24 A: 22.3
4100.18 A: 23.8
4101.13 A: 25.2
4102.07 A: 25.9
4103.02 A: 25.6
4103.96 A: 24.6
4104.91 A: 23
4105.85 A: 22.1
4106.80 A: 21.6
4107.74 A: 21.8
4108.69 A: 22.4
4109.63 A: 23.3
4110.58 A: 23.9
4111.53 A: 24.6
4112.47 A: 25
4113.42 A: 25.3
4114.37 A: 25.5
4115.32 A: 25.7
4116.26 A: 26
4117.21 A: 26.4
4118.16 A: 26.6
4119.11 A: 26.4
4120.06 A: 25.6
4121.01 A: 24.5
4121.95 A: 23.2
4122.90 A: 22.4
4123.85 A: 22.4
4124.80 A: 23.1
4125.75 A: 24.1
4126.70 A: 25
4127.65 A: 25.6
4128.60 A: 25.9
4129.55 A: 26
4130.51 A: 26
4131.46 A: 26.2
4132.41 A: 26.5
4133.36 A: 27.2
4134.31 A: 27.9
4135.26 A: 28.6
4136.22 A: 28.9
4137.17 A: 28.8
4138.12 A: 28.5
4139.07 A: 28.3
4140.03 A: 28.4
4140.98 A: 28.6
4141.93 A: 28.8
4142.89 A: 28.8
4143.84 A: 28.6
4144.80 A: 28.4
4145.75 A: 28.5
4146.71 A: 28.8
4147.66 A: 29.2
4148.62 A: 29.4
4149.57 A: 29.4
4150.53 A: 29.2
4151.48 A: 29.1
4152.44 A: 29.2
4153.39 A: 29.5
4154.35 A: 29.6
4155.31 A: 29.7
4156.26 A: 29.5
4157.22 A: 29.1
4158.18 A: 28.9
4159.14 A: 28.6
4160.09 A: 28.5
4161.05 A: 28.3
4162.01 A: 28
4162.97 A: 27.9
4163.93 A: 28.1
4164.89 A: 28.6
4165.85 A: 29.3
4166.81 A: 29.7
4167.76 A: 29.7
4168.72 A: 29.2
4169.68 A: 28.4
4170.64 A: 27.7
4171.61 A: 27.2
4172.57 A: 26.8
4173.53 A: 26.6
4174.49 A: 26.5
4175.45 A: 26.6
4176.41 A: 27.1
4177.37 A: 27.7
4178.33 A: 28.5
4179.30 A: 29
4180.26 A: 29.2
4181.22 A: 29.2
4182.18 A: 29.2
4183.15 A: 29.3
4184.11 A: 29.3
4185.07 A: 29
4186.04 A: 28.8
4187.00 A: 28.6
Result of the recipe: 4.90 A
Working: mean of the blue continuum 27.9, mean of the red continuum 28.5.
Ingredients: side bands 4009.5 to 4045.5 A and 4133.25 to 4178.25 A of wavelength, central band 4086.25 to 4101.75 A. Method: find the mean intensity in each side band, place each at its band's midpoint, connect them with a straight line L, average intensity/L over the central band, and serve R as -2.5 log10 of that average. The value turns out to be 0.21 mag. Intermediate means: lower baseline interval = 29.9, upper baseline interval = 28.5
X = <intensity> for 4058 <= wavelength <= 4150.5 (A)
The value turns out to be 26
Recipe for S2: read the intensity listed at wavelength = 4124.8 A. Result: 23.1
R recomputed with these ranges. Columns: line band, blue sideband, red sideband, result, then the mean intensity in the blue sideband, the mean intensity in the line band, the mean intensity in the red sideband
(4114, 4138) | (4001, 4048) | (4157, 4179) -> 0.11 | 29.8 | 25.8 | 28.1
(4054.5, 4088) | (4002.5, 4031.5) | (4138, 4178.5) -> 0.10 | 29.7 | 26.8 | 28.5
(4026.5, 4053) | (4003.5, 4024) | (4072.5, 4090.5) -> -0.04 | 29.8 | 29.9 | 27.2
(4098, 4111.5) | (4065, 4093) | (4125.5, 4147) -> 0.17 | 27.1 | 23.4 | 27.5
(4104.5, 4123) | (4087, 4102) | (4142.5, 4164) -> 0.06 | 24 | 24.3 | 28.9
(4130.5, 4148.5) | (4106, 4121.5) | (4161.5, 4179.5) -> -0.08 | 24.6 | 28.2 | 28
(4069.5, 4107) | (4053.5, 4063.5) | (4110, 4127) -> -0.02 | 25.6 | 25.7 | 24.7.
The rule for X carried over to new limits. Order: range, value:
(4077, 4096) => 26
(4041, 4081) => 27.8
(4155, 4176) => 28.3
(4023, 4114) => 27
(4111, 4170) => 27.4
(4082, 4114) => 24.5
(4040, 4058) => 29.4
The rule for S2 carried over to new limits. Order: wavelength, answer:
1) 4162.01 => 28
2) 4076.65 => 27.7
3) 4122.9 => 22.4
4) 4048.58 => 30.5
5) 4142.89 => 28.8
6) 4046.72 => 31.2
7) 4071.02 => 28.6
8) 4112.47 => 25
